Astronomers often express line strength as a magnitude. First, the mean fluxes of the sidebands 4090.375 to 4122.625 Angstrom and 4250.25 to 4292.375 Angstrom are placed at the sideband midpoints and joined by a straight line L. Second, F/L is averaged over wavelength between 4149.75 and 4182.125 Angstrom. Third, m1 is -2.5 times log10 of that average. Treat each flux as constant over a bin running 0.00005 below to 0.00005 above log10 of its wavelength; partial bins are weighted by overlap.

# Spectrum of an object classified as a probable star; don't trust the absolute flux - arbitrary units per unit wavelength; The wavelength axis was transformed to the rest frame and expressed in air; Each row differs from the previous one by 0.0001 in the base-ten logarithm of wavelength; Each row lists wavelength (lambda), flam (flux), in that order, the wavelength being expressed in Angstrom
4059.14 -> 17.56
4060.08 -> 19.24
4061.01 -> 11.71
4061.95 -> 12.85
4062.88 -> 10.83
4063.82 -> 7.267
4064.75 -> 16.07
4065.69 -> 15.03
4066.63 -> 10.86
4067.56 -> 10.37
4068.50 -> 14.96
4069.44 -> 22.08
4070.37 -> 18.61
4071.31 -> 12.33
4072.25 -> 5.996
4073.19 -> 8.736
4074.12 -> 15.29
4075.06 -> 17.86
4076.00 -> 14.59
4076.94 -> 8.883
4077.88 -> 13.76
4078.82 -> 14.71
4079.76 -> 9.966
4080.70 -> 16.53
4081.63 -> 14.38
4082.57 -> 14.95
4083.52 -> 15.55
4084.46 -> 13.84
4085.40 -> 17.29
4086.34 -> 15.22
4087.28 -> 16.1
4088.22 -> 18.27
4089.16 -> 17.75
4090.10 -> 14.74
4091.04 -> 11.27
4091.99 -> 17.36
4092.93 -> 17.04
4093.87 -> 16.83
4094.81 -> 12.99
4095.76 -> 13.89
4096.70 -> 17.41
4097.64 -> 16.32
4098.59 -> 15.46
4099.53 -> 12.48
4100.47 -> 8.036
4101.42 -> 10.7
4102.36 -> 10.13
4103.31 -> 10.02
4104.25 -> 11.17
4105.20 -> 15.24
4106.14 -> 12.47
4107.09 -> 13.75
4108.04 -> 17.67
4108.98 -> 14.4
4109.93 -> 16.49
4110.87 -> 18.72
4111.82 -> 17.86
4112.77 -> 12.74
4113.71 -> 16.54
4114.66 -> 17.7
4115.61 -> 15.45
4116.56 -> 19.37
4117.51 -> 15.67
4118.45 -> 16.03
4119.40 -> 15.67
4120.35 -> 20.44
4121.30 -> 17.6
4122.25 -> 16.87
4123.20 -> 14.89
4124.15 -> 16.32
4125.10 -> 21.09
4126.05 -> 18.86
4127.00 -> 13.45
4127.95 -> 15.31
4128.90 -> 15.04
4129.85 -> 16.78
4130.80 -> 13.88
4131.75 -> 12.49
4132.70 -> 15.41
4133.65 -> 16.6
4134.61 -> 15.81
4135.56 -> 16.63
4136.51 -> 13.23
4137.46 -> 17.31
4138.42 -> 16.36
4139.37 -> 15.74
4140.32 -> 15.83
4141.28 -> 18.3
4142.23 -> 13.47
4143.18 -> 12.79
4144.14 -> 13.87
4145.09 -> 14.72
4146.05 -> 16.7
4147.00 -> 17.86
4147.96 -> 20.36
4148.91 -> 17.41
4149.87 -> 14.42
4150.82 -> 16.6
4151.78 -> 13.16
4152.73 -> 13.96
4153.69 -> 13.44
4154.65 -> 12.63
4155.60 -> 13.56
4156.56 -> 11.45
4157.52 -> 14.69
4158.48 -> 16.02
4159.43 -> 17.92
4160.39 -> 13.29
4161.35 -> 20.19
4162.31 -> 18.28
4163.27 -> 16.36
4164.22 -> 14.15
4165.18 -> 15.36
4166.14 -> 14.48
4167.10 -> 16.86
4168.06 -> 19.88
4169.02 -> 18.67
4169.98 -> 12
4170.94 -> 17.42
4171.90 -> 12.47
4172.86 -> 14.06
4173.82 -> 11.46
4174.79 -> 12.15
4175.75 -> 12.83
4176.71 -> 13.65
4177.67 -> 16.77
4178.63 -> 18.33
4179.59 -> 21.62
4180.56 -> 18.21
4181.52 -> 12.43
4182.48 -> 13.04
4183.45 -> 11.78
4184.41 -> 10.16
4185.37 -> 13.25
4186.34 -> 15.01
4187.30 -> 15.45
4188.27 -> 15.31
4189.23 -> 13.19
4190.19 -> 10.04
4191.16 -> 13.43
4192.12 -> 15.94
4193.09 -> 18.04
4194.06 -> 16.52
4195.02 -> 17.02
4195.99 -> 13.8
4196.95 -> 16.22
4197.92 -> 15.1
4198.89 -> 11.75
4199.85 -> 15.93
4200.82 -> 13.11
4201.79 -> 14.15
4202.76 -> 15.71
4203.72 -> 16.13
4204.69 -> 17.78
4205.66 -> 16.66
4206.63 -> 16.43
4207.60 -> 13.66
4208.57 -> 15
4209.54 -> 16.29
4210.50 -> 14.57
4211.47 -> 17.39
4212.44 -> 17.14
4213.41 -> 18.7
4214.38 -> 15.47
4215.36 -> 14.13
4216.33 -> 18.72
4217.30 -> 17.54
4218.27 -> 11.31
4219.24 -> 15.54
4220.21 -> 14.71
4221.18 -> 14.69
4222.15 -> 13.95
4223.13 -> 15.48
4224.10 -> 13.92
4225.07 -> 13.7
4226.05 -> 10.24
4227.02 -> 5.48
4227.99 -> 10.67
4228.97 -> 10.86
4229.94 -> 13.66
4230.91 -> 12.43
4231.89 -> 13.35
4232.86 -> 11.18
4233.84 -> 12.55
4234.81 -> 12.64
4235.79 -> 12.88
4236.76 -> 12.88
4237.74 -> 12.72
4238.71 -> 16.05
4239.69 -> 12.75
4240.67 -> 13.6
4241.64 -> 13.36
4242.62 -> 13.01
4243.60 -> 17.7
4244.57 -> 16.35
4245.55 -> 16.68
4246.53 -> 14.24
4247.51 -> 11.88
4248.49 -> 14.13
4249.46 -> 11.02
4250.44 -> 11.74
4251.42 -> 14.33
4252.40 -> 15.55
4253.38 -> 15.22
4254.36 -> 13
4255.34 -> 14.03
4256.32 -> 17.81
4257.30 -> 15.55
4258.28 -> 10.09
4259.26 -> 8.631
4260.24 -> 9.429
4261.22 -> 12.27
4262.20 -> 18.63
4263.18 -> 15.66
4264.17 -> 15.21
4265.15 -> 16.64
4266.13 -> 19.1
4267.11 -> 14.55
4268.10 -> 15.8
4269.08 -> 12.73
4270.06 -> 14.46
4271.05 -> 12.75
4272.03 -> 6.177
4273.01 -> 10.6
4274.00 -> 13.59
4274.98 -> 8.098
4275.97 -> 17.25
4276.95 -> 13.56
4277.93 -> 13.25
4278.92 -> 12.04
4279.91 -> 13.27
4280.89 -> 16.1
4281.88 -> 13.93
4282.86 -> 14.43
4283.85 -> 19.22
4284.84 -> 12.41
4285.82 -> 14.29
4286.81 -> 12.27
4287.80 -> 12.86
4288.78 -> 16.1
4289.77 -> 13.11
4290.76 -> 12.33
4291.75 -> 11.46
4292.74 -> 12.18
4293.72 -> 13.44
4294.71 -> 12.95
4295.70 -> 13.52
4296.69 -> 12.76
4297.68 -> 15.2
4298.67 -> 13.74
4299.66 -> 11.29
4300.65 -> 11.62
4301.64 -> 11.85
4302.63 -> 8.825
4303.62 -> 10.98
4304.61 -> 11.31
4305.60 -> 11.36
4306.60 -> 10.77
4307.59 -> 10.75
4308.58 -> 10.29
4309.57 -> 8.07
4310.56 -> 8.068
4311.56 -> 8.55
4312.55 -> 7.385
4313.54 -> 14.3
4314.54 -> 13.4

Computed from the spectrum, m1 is -0.05 mag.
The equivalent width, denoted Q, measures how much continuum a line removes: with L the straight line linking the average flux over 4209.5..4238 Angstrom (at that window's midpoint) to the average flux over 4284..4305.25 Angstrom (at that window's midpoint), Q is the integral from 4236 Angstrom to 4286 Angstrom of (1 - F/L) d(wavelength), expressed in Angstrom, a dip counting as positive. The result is -2.5 Angstrom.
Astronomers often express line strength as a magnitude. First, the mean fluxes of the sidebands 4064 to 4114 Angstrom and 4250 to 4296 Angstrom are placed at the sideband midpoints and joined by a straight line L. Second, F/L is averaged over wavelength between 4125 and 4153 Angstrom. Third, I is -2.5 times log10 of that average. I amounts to -0.12 mag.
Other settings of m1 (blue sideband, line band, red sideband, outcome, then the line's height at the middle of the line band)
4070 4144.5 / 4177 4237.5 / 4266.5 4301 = -0.034 mag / 14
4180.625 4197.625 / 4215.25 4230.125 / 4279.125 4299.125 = 0.056 mag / 14.1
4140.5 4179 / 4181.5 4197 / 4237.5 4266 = 0.057 mag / 14.9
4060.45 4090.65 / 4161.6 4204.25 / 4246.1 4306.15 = -0.102 mag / 13.6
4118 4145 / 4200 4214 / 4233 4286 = -0.089 mag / 14.7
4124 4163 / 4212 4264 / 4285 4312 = -0.034 mag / 13.3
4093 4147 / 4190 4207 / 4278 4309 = -0.081 mag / 14.2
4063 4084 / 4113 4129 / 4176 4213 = -0.186 mag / 14.2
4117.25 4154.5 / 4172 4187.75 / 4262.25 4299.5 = 0.065 mag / 15.2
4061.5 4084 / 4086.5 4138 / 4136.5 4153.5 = -0.053 mag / 14.7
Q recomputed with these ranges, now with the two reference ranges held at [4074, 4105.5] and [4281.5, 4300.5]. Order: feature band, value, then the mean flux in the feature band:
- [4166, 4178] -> -0.72 Angstrom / 14.8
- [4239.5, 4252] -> -0.24 Angstrom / 13.9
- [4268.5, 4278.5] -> 0.96 Angstrom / 12.3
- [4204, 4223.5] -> -2.76 Angstrom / 15.8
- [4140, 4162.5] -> -2.20 Angstrom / 15.4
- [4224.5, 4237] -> 1.84 Angstrom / 11.7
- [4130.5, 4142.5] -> -1.21 Angstrom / 15.5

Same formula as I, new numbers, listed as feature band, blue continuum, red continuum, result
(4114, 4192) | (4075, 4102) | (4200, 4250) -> -0.076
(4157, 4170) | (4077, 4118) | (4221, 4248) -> -0.174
